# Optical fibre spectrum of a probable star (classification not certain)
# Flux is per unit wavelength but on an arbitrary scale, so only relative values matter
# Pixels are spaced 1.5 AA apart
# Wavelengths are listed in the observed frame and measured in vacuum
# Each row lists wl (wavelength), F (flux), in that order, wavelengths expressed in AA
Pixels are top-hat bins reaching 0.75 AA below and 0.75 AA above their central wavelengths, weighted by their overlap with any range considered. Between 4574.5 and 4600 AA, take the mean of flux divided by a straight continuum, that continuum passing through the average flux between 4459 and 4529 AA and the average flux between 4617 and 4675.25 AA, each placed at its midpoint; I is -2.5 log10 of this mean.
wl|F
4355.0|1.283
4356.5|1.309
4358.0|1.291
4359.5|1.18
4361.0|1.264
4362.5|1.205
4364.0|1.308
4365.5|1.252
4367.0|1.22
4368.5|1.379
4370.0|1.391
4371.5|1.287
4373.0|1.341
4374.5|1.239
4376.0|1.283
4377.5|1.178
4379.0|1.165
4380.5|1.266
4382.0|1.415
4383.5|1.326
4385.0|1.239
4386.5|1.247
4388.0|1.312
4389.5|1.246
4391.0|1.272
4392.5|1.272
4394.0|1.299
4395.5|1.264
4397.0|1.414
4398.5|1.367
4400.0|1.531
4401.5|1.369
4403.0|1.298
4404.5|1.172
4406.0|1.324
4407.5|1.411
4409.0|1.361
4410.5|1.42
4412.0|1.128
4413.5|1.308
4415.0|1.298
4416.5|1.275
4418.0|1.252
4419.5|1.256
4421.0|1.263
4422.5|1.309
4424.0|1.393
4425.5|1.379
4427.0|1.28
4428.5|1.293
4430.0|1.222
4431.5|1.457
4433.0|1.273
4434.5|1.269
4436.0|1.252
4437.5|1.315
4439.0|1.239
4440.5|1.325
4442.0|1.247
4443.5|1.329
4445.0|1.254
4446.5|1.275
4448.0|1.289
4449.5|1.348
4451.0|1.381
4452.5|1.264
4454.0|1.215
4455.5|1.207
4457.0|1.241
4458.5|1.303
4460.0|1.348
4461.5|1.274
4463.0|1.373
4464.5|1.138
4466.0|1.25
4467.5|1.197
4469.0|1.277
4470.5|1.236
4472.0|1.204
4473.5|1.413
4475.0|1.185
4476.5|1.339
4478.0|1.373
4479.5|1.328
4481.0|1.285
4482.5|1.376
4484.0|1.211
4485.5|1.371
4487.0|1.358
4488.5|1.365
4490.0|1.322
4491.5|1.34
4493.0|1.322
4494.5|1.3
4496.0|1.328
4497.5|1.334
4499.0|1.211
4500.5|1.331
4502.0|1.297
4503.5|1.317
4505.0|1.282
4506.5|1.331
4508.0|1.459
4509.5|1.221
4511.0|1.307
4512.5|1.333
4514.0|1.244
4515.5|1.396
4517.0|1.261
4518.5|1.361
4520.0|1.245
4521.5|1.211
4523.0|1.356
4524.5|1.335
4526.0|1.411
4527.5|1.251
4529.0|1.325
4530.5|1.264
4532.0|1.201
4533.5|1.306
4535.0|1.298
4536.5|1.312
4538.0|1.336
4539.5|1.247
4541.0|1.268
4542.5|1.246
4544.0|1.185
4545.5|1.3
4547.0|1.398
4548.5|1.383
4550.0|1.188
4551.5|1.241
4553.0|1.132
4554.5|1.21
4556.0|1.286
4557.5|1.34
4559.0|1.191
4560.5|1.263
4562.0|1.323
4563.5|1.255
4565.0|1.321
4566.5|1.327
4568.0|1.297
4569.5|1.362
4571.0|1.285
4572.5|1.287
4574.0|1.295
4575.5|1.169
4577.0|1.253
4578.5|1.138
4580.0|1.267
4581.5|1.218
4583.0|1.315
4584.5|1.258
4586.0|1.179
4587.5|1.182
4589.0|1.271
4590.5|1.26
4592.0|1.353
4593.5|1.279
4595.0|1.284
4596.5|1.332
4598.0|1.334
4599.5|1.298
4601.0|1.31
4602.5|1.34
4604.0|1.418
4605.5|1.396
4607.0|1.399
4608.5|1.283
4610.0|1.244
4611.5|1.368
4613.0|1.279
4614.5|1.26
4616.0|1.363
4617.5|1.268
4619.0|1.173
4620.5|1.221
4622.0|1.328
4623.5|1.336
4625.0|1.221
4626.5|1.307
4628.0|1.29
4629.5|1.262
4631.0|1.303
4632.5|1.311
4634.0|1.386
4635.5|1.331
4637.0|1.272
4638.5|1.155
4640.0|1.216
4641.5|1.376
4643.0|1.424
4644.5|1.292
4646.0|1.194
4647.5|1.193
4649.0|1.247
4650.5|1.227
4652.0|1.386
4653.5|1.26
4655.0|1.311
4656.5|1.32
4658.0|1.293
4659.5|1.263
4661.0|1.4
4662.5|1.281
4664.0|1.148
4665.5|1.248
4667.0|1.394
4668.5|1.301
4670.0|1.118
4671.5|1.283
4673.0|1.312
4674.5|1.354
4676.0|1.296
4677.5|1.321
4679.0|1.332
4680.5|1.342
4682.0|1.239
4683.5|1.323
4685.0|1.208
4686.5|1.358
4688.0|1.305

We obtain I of 0.028 mag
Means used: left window 1.3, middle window 1.26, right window 1.28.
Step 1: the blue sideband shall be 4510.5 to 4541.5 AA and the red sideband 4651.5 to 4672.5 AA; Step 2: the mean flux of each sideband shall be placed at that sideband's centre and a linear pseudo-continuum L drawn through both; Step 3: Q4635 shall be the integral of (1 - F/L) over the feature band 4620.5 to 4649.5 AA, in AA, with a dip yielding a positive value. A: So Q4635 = 0.1 AA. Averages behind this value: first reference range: 1.3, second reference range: 1.29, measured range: 1.29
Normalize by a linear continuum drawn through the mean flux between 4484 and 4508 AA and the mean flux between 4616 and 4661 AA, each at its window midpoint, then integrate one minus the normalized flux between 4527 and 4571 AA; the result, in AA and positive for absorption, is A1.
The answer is 1.0 AA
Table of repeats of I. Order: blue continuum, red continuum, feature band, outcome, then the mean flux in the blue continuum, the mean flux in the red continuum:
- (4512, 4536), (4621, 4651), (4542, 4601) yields 0.019 mag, 1.3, 1.28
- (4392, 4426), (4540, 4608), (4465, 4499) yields 0.001 mag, 1.32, 1.28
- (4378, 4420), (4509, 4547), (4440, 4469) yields 0.018 mag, 1.3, 1.29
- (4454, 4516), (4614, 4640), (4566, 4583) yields 0.019 mag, 1.3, 1.28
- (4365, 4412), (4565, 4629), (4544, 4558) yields 0.019 mag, 1.31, 1.29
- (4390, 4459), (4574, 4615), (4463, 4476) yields 0.043 mag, 1.3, 1.29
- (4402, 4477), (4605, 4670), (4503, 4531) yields -0.020 mag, 1.29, 1.29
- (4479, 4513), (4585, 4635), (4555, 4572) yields 0.010 mag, 1.32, 1.3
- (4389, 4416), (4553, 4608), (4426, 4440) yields 0.019 mag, 1.32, 1.28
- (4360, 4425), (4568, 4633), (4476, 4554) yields -0.009 mag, 1.3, 1.29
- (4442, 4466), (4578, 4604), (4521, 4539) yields -0.019 mag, 1.28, 1.28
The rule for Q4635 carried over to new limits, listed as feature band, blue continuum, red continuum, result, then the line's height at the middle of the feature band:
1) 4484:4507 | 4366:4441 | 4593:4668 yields -0.31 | 1.3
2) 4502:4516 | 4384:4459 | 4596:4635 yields -0.16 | 1.3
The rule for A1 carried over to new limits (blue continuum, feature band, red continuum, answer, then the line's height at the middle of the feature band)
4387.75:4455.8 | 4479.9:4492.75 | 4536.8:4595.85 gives -0.4 AA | 1.29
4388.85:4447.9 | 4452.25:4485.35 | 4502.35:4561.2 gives 0.5 AA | 1.3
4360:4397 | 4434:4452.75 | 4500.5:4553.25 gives -0.1 AA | 1.29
